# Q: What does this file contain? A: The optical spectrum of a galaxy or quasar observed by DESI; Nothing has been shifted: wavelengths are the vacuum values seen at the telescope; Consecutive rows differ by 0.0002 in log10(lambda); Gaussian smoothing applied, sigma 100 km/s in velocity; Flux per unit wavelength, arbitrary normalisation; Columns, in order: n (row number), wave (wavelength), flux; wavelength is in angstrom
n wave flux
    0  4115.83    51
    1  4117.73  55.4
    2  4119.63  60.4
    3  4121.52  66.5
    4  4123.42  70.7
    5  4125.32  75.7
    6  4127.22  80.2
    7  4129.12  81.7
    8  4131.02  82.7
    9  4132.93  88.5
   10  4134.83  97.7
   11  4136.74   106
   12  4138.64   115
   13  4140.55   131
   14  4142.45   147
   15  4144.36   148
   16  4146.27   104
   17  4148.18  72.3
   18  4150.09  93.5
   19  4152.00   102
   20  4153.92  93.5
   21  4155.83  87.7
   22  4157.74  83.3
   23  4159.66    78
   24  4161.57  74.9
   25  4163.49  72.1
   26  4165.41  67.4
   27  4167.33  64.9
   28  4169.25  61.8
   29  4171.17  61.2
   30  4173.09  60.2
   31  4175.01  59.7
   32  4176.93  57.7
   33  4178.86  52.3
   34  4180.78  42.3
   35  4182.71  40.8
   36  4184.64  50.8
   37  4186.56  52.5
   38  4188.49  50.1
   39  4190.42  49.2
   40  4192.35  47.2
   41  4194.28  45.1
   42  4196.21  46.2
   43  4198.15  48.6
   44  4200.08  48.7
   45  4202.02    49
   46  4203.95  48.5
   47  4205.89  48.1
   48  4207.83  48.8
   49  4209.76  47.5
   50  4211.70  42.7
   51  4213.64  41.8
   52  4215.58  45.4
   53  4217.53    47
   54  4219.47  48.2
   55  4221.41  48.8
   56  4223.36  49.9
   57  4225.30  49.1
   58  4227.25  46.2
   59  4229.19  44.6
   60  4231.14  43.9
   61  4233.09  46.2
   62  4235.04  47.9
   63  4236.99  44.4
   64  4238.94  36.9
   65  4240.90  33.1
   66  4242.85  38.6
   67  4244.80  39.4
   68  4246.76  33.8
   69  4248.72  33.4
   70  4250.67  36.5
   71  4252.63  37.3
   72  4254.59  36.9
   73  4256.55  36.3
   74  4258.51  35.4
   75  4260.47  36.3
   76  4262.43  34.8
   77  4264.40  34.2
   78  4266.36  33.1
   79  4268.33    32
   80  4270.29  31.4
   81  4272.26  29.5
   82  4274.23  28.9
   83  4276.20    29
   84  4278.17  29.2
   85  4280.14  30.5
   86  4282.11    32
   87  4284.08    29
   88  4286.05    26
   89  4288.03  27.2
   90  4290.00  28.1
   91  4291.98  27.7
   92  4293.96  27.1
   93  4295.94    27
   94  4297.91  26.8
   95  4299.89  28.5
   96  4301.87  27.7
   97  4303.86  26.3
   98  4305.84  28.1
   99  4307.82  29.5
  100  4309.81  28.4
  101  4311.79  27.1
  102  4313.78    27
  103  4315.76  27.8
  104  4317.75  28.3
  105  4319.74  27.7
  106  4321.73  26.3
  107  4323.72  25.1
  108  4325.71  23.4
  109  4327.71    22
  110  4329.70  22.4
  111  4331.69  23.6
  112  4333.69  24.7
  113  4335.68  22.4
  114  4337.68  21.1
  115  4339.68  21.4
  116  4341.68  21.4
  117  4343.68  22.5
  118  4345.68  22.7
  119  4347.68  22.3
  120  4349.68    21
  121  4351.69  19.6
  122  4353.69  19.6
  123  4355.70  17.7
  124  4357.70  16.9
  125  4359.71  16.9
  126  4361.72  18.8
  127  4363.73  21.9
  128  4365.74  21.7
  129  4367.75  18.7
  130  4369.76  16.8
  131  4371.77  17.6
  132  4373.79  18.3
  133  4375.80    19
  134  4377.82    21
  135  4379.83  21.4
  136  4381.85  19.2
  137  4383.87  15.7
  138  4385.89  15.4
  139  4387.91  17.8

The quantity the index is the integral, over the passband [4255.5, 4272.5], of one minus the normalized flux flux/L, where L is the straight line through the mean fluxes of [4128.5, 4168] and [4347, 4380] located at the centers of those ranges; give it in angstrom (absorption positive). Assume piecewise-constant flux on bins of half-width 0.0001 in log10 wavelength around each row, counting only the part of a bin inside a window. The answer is 6.4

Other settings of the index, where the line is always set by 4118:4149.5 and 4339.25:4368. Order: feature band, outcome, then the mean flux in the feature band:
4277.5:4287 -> 3.22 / 29.4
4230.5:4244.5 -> 4.27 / 41.4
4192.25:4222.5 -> 9.83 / 47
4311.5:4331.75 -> 3.60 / 25.6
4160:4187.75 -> 7.69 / 58.8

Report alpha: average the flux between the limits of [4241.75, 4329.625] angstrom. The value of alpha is 30.1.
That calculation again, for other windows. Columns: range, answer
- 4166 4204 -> 52.1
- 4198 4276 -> 40.8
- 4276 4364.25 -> 24.8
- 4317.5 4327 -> 25.8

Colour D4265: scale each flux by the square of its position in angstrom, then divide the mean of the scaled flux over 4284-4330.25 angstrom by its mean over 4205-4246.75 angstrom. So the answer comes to 0.63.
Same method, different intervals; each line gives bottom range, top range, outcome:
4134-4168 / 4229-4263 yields 0.42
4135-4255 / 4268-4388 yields 0.42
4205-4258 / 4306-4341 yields 0.62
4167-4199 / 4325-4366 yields 0.44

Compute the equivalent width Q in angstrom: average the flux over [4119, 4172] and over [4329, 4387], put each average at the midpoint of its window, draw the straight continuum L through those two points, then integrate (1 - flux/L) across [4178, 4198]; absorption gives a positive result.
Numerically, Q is 7.2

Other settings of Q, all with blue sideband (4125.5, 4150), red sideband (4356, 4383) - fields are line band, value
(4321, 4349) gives 7.6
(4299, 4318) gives 6.1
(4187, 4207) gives 8.2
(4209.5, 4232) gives 8.2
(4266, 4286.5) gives 8.9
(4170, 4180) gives 3.5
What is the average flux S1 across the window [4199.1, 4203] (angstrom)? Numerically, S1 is 48.9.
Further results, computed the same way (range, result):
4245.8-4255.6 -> 35.6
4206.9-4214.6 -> 45.2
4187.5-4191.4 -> 49.6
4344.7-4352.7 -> 21.4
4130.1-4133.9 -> 85.6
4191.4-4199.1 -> 46.7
